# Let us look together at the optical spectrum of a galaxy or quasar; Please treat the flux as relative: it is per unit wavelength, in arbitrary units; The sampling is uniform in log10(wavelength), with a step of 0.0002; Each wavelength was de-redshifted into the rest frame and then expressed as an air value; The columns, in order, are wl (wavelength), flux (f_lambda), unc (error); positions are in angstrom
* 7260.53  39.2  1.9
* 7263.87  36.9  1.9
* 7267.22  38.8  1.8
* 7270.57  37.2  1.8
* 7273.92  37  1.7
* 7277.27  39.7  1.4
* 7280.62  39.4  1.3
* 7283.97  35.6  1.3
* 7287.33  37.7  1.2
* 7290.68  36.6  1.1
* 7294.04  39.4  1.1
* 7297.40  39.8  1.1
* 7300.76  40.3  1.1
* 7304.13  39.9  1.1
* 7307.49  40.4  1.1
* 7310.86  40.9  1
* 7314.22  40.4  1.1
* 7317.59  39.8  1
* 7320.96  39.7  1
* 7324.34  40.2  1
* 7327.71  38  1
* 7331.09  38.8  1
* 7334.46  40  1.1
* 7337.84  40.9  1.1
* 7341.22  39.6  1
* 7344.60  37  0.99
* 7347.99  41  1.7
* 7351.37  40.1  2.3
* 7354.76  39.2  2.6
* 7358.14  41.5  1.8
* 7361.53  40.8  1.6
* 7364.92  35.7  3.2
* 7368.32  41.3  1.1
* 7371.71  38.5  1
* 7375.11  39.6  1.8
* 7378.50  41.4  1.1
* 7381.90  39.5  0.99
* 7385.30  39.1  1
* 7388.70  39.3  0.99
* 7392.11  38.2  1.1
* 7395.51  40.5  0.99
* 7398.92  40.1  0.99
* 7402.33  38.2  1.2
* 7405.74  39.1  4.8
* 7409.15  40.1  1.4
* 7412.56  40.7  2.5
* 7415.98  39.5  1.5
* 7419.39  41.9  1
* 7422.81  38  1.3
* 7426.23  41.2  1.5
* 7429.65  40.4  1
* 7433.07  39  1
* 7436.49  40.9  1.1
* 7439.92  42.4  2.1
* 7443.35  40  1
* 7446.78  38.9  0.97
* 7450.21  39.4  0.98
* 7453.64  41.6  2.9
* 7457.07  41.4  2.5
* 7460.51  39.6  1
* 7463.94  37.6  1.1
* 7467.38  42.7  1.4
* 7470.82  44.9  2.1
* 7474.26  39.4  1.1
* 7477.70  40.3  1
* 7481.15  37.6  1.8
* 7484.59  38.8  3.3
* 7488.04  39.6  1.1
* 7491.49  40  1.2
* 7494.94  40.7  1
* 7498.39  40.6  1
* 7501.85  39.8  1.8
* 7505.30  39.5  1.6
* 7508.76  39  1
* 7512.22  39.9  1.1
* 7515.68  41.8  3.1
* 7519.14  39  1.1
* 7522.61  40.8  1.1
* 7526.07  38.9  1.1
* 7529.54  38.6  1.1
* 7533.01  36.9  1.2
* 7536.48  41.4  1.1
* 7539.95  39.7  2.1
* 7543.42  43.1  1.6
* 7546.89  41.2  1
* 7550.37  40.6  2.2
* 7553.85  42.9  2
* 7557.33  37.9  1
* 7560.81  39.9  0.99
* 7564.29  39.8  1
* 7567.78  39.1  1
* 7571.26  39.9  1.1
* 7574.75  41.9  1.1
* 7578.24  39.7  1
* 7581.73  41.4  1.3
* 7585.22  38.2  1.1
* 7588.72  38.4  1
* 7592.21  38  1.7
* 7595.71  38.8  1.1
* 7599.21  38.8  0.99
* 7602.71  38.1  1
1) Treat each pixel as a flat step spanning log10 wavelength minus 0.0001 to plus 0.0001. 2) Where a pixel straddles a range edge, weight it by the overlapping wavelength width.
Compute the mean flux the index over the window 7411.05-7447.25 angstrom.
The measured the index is 40.3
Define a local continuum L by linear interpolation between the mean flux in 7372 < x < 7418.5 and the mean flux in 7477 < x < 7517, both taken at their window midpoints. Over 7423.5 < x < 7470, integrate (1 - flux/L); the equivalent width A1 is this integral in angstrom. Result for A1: -0.85 angstrom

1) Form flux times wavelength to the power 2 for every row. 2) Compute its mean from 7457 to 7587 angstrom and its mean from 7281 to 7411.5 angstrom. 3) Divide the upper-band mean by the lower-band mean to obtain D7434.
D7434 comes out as 1.1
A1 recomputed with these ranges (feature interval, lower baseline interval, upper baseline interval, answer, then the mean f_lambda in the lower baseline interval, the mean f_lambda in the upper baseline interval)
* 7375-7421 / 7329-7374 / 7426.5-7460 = 0.2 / 39.6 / 40.4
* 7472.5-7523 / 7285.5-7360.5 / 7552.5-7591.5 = 0.0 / 39.6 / 39.8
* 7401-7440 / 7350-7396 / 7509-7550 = -0.3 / 39.6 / 40.1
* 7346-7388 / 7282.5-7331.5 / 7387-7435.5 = -0.3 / 39.2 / 39.7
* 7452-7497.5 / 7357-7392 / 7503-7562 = -0.5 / 39.6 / 40.1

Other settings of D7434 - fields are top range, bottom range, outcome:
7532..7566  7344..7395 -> 1.07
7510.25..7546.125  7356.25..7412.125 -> 1.05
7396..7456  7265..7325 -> 1.07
